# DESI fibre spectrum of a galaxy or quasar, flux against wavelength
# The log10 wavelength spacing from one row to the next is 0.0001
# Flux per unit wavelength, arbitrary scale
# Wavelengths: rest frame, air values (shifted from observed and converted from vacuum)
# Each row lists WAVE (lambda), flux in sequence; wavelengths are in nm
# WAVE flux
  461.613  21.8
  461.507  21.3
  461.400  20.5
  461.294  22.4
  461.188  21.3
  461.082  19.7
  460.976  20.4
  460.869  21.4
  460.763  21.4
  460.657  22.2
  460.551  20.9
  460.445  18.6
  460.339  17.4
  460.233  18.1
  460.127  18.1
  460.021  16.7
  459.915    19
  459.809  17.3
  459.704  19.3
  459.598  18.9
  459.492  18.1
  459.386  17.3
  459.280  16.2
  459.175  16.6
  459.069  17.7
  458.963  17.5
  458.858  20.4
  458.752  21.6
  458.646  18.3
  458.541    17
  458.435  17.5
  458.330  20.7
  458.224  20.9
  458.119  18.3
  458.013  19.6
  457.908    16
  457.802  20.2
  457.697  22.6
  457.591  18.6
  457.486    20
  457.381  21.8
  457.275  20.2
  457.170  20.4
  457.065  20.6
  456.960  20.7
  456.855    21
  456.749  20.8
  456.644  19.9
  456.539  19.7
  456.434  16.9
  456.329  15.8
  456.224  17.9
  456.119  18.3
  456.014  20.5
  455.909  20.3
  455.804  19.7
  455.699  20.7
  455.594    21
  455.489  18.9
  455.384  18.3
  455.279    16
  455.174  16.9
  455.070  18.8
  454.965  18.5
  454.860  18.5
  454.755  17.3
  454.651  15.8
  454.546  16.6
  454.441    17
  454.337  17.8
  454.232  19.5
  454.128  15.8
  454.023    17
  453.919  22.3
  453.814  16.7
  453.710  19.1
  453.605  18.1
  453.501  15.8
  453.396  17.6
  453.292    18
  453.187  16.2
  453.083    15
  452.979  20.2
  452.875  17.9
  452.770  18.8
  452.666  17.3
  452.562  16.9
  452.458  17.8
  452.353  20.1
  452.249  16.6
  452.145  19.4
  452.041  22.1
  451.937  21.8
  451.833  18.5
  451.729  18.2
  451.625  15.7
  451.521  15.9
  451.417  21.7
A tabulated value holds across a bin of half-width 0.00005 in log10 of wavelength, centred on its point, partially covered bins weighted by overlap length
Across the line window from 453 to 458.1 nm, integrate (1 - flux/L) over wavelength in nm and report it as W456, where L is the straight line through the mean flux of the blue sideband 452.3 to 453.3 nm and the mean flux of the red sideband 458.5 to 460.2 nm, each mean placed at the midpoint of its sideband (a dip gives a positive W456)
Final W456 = -0.20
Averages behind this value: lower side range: 17.8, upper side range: 18.1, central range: 18.6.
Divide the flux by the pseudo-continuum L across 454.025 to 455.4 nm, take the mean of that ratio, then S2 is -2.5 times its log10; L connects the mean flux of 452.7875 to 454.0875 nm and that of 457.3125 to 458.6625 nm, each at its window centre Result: 0.05 mag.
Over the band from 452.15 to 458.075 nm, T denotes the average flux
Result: 18.6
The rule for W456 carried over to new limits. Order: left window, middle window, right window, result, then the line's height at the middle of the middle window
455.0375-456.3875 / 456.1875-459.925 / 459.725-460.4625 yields -0.15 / 18.3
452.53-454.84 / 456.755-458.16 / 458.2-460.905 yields -0.13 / 18.4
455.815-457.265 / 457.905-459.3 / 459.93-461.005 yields 0.06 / 19.5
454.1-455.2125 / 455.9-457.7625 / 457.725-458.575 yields -0.14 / 18.4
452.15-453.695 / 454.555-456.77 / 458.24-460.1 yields -0.07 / 17.9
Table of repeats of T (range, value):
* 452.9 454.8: 17.6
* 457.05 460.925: 19.1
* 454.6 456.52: 18.4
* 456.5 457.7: 20.4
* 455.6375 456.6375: 18.9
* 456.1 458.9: 19.5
